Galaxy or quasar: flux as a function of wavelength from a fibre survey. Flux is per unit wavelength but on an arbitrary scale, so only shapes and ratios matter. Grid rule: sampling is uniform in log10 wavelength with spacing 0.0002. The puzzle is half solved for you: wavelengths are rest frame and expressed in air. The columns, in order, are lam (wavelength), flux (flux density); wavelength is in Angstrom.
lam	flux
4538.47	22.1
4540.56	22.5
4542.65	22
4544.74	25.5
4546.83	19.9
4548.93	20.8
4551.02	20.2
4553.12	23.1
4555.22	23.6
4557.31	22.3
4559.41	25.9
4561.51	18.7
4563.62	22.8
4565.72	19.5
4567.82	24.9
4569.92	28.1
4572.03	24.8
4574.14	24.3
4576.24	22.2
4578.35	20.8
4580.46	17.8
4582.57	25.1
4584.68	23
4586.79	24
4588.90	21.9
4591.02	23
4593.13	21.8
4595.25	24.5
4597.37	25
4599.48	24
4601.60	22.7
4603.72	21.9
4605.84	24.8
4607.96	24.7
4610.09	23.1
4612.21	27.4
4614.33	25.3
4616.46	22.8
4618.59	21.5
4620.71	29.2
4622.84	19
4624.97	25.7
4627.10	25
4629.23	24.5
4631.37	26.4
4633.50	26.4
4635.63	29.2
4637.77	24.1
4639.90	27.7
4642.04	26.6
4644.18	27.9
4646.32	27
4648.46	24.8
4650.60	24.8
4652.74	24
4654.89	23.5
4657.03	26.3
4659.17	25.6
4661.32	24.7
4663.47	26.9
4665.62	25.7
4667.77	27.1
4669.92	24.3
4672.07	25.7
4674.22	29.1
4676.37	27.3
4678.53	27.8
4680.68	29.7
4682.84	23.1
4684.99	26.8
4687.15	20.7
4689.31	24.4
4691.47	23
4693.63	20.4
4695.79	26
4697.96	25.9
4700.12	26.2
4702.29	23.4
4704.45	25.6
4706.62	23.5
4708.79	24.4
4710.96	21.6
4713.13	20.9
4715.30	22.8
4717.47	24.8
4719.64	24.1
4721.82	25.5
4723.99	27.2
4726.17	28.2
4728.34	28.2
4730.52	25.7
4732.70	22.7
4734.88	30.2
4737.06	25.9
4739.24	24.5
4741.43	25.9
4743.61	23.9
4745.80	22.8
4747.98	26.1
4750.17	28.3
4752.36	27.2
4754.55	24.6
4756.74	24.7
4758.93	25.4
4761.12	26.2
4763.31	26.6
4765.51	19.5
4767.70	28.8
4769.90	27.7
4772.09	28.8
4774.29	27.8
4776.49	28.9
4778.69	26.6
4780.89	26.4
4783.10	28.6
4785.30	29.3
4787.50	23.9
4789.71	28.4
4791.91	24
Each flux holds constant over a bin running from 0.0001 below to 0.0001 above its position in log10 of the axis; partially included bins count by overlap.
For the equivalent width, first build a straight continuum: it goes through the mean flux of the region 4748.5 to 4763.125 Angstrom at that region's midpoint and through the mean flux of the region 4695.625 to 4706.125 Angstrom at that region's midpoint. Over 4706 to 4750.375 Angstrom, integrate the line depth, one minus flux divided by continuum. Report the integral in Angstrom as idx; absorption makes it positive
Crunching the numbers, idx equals 1.1 Angstrom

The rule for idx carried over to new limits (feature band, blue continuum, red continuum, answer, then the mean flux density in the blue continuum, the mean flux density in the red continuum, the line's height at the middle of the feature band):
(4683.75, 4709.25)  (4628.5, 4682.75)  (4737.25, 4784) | 1.96 Angstrom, 26.2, 26.1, 26.2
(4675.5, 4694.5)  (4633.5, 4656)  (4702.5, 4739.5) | 0.50 Angstrom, 26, 25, 25.5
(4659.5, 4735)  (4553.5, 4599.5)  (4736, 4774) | -0.94 Angstrom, 23.1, 25.7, 24.9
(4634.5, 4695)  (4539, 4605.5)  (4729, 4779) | -2.98 Angstrom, 22.8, 26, 24.5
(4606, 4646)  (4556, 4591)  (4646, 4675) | -1.37 Angstrom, 22.9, 25.6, 24.5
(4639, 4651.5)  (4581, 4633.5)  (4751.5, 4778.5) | -0.97 Angstrom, 24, 26.4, 24.6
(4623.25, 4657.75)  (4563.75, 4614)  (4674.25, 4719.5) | -2.54 Angstrom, 23.5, 24.5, 24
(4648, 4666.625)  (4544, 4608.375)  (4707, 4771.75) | -0.79 Angstrom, 22.9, 25.3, 24.1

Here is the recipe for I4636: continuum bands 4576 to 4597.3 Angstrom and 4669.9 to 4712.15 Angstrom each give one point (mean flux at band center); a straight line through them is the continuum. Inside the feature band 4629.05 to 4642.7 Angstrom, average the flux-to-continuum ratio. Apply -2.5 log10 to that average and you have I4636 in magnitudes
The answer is -0.12 mag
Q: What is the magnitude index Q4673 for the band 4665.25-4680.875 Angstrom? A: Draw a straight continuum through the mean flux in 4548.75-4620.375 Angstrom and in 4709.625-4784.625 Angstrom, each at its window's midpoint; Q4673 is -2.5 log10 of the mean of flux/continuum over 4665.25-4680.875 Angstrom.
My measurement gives -0.10 mag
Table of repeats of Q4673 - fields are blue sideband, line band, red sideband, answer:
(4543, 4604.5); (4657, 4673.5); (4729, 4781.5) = -0.06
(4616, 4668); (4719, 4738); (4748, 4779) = -0.01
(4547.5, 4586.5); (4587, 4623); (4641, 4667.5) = 0.01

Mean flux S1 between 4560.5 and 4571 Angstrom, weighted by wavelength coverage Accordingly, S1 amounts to 22.8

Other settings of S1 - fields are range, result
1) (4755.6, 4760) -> 25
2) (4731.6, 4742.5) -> 25.8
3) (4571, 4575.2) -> 24.6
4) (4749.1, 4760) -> 26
